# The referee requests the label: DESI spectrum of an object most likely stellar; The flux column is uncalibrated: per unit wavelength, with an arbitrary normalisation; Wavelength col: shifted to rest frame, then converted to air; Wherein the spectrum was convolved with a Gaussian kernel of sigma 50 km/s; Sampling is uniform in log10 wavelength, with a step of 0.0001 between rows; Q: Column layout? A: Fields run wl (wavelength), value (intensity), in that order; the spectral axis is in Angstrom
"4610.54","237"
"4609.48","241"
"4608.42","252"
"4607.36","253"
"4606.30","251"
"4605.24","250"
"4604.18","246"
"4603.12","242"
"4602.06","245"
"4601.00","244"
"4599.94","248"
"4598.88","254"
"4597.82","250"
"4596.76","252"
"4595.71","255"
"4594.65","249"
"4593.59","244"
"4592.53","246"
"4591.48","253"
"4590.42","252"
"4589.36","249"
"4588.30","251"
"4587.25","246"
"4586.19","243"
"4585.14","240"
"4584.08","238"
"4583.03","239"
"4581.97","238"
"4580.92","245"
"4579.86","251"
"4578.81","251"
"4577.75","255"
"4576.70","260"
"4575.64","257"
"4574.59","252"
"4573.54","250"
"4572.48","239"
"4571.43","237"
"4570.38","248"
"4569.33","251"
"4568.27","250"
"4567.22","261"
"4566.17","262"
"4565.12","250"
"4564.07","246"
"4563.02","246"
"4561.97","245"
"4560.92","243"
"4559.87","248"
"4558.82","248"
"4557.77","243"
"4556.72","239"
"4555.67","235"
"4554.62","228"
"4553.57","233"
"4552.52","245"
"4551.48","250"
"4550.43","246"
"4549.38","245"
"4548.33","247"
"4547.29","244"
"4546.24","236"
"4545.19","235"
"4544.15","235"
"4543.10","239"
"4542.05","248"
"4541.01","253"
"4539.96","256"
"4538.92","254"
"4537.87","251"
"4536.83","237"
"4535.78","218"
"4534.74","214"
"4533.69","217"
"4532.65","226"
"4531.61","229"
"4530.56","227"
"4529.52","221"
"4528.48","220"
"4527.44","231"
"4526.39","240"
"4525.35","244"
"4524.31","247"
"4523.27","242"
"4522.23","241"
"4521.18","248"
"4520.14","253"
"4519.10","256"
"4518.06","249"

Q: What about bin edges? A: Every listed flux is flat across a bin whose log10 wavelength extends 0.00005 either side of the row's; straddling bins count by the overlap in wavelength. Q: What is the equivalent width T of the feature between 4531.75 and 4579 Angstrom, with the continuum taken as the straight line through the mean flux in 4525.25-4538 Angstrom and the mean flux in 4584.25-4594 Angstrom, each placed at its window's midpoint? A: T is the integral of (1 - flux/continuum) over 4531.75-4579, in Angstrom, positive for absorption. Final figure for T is -1.62 Angstrom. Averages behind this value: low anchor 228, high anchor 247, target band 244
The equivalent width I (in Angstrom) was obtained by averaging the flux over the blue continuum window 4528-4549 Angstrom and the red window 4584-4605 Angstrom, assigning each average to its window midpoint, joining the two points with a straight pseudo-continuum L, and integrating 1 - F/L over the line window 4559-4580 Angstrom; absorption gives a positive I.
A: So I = -0.7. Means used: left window 235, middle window 250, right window 248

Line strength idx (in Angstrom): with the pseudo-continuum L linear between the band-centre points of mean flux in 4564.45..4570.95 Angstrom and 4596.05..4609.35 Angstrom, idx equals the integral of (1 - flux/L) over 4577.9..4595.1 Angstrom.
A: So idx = 0.3 Angstrom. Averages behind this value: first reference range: 253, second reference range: 249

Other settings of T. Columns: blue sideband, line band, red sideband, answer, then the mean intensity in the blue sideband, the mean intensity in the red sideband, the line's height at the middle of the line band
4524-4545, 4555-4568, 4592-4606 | -0.34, 235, 248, 241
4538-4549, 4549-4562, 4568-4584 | 0.21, 245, 248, 246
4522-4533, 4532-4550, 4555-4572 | 0.00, 233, 247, 238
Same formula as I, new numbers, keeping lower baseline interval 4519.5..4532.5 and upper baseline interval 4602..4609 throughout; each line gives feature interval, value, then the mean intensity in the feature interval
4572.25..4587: -0.1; 247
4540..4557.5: -0.1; 242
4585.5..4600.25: -0.2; 249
